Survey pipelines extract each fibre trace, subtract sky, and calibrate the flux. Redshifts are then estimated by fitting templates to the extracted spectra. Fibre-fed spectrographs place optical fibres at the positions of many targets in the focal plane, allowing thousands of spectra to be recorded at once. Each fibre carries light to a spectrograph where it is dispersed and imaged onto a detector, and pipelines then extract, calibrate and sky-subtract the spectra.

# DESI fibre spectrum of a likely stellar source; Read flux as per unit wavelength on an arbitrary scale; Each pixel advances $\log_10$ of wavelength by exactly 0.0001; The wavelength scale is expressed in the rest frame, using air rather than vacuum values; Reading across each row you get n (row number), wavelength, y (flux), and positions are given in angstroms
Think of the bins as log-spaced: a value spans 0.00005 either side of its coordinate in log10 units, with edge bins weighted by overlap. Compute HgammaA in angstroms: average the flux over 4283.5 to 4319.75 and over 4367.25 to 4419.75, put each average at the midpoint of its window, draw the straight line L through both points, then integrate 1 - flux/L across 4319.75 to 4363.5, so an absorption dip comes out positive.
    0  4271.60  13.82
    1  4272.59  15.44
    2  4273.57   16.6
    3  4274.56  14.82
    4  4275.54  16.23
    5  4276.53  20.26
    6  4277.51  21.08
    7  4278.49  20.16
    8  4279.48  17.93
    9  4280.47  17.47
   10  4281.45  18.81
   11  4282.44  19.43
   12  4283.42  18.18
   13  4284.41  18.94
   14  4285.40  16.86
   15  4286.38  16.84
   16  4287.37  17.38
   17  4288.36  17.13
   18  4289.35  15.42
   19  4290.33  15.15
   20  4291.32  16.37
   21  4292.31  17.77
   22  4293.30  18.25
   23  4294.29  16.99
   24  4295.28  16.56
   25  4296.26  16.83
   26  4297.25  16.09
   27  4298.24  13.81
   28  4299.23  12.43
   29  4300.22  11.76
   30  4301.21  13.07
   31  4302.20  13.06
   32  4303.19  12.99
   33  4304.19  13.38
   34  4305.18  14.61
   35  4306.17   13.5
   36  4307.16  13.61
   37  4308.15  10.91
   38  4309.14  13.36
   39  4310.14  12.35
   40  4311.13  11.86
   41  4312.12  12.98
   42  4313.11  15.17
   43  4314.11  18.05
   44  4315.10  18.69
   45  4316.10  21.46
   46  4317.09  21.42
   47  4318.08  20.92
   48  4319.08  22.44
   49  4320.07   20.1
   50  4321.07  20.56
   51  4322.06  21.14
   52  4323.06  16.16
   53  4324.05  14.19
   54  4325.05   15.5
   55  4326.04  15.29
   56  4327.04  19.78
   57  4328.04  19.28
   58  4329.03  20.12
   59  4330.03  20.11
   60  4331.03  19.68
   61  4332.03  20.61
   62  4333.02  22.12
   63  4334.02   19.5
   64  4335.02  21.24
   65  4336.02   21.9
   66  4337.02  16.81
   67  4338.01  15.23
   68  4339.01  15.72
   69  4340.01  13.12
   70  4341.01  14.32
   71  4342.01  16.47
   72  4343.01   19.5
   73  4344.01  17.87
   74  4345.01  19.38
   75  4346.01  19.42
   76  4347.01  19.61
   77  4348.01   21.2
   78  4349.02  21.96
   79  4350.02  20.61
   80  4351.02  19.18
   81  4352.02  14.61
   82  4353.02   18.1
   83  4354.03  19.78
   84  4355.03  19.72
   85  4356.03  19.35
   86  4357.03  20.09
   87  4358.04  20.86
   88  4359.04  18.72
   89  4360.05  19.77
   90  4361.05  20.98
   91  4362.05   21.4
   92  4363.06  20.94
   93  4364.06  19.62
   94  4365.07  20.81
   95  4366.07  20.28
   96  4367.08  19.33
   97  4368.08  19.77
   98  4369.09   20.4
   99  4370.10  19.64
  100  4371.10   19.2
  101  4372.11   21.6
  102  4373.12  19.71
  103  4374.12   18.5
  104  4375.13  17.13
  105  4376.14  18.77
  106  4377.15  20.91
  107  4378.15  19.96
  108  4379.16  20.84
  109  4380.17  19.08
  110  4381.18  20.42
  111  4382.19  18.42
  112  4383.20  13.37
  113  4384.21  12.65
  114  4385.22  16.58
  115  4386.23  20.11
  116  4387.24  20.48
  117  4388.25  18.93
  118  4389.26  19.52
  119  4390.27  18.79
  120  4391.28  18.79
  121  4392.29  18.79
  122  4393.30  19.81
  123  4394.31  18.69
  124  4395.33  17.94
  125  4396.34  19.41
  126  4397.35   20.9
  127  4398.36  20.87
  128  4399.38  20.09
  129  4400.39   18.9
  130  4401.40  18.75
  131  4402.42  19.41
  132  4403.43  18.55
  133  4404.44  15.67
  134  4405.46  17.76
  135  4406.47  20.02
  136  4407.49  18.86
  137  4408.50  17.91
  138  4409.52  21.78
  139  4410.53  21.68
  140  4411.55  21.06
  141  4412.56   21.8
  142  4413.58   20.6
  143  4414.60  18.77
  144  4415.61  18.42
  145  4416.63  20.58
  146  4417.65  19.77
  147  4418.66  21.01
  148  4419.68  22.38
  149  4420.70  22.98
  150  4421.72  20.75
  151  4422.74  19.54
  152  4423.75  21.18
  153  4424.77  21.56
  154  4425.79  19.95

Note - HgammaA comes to -4.0 angstroms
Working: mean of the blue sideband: 15.8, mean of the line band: 18.9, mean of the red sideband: 19.3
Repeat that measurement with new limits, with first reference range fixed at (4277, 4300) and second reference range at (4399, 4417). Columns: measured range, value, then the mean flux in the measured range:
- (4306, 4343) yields 0.7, 17.5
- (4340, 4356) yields -0.3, 18.6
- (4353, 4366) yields -1.1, 20.1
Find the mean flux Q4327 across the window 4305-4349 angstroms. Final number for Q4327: 17.7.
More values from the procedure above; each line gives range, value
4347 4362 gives 19.7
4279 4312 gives 15.4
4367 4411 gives 19.1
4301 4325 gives 16.1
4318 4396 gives 19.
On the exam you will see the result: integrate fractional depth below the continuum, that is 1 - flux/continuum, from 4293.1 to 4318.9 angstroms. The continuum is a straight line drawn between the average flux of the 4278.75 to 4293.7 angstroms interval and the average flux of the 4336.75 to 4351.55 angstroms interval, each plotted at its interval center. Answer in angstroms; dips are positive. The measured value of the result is 3.6 angstroms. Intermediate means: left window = 17.5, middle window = 15.2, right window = 18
